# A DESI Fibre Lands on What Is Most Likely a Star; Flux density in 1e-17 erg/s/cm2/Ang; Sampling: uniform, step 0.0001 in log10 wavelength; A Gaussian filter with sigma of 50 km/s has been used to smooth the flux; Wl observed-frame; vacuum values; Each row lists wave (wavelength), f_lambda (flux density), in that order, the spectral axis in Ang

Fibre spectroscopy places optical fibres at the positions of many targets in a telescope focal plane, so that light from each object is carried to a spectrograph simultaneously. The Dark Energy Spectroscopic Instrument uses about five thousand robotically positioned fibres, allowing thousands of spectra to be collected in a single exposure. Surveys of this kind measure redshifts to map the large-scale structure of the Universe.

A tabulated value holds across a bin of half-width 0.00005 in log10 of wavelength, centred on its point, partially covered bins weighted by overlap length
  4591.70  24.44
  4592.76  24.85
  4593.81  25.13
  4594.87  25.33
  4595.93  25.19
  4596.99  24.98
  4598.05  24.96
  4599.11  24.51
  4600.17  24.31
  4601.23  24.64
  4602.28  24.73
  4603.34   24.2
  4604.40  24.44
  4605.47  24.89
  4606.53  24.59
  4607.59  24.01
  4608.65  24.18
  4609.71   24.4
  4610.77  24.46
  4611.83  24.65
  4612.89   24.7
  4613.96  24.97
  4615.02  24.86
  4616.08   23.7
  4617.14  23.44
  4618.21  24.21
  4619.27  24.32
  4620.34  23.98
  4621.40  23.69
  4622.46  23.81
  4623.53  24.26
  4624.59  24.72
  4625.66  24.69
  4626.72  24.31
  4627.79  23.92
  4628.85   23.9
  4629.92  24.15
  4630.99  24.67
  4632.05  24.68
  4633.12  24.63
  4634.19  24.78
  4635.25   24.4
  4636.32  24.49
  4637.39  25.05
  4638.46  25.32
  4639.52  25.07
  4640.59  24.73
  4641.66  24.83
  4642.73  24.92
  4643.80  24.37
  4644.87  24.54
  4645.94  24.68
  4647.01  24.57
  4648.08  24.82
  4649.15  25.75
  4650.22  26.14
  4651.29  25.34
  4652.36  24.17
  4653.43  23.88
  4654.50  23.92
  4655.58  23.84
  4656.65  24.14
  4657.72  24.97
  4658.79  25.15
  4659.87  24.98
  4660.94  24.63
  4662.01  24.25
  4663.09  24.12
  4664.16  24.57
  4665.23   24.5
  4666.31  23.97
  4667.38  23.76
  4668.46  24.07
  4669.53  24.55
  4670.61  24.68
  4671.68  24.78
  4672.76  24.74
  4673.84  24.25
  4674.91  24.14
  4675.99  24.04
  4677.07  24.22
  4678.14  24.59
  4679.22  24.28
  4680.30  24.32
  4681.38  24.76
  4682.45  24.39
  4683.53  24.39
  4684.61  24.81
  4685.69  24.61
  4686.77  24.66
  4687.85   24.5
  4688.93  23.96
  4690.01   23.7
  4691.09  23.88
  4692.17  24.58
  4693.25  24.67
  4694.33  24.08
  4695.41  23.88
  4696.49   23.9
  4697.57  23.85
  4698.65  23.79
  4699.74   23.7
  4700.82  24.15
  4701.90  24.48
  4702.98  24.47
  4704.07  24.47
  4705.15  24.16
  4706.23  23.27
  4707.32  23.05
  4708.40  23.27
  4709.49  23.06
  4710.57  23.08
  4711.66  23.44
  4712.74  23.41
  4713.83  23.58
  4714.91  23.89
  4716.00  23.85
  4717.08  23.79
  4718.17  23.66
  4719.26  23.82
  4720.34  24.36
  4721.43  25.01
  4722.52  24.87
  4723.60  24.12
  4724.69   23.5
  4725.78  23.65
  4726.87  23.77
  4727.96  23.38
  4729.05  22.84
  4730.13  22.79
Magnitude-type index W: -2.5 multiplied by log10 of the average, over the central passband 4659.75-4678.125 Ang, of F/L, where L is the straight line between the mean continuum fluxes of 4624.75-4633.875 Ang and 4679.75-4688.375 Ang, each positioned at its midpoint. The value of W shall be 0.01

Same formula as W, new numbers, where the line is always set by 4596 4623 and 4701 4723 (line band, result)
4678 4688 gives -0.02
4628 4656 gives -0.02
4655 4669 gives -0.01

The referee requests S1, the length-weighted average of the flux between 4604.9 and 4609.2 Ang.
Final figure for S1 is 24.4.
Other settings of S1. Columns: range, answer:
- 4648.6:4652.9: 25.4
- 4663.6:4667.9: 24.2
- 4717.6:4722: 24.2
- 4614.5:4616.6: 24.3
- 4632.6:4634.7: 24.7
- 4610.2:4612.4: 24.6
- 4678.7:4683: 24.4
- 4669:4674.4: 24.6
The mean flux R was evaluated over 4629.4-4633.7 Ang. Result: 24.5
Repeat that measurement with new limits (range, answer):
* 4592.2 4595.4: 25.1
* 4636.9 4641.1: 25.1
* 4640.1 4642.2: 24.8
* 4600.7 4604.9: 24.6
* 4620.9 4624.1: 24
